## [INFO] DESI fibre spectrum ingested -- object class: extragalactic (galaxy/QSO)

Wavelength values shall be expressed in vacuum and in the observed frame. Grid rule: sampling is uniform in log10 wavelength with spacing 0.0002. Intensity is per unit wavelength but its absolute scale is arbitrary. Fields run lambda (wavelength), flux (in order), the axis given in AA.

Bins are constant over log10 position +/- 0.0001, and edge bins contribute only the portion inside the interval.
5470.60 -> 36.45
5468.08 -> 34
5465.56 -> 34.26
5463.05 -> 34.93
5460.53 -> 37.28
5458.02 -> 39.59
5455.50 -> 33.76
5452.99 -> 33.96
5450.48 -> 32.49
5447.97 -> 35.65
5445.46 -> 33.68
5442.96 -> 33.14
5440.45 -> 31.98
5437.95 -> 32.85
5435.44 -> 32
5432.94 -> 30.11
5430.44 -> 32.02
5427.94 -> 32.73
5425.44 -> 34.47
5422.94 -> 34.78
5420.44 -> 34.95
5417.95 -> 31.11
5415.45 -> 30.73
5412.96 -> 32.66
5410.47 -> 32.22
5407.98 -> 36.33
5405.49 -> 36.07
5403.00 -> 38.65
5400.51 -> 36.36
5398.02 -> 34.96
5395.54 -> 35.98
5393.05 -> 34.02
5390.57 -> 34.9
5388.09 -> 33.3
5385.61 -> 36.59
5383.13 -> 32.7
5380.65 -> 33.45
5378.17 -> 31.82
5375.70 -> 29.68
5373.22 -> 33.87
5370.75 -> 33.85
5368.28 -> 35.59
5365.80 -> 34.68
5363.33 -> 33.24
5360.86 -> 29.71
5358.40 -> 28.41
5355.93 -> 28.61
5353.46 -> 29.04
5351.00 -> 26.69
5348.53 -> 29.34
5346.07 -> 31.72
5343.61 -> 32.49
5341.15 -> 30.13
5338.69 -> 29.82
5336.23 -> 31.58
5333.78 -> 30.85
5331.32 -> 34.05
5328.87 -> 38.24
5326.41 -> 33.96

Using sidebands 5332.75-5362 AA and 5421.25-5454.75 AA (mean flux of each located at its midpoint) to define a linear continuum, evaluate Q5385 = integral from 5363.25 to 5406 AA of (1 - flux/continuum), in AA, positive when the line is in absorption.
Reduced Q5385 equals -4.4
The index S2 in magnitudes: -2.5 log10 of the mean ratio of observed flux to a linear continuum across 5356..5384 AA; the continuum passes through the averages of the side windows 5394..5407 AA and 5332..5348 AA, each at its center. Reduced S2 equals 0.05 mag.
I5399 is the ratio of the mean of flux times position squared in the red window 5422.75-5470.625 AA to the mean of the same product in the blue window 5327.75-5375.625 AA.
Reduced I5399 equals 1.1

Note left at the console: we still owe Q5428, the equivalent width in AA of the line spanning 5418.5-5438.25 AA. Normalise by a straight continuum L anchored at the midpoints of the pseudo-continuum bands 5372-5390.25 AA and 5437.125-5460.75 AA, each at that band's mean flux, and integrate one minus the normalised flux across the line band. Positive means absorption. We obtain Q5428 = 0.61 AA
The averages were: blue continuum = 33.2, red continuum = 34.4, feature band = 32.9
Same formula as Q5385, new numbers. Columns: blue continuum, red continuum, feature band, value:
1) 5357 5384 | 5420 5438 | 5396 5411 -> -1.5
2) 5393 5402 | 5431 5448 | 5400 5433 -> 0.3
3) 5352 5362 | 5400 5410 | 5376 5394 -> -0.1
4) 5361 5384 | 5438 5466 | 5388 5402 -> -0.7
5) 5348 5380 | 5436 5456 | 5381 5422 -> -2.9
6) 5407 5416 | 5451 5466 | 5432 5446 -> 0.9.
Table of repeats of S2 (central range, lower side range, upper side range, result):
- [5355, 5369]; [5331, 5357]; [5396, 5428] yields -0.01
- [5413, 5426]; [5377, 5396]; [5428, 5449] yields 0.00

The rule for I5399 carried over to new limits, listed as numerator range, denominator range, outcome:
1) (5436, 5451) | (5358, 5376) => 1.05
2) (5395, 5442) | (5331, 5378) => 1.11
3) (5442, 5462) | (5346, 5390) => 1.13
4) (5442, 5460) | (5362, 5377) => 1.07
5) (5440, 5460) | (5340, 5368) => 1.17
